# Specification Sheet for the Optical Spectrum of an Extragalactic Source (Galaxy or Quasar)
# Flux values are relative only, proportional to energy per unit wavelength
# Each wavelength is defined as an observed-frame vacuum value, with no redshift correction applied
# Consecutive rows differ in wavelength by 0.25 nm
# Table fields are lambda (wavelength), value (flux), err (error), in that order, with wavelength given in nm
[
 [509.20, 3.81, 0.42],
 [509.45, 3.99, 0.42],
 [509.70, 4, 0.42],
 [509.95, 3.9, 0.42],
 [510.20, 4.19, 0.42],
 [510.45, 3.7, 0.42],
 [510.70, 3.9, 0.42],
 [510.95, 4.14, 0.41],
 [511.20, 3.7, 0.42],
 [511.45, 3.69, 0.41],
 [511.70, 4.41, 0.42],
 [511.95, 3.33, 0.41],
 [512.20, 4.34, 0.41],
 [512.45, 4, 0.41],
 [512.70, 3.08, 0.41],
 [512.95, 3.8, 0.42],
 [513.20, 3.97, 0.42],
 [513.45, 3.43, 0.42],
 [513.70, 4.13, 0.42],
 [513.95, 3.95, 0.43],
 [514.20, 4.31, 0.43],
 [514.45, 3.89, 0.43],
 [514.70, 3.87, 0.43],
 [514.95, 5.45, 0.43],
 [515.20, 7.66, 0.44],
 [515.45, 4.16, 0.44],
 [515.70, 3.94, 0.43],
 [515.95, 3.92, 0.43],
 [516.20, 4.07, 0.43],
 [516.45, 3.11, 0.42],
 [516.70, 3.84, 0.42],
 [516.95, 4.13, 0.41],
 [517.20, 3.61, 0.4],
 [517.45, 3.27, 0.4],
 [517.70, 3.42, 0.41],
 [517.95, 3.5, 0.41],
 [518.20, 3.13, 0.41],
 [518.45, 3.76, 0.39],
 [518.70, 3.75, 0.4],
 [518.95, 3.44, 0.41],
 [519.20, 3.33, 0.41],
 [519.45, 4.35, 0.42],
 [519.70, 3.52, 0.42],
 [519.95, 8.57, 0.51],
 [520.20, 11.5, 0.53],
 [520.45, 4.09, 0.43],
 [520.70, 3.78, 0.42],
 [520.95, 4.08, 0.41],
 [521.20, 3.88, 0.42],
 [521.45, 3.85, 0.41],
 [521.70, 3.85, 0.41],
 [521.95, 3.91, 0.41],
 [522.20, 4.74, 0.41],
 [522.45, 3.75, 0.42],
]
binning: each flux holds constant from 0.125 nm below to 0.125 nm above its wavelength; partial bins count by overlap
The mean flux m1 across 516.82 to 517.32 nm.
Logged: 3.87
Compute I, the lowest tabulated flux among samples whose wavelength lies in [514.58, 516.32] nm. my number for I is 3.87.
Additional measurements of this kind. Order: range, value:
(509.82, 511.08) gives 3.7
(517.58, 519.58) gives 3.13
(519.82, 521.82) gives 3.78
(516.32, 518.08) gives 3.11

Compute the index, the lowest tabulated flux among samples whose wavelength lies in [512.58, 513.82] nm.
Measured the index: 3.08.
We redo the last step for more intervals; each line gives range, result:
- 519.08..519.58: 3.33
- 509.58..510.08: 3.9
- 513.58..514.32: 3.95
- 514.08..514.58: 3.89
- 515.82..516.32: 3.92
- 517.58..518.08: 3.42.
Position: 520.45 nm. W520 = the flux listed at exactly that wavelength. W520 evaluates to 4.09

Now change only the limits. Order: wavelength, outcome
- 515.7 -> 3.94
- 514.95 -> 5.45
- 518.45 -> 3.76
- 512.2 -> 4.34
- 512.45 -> 4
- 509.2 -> 3.81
